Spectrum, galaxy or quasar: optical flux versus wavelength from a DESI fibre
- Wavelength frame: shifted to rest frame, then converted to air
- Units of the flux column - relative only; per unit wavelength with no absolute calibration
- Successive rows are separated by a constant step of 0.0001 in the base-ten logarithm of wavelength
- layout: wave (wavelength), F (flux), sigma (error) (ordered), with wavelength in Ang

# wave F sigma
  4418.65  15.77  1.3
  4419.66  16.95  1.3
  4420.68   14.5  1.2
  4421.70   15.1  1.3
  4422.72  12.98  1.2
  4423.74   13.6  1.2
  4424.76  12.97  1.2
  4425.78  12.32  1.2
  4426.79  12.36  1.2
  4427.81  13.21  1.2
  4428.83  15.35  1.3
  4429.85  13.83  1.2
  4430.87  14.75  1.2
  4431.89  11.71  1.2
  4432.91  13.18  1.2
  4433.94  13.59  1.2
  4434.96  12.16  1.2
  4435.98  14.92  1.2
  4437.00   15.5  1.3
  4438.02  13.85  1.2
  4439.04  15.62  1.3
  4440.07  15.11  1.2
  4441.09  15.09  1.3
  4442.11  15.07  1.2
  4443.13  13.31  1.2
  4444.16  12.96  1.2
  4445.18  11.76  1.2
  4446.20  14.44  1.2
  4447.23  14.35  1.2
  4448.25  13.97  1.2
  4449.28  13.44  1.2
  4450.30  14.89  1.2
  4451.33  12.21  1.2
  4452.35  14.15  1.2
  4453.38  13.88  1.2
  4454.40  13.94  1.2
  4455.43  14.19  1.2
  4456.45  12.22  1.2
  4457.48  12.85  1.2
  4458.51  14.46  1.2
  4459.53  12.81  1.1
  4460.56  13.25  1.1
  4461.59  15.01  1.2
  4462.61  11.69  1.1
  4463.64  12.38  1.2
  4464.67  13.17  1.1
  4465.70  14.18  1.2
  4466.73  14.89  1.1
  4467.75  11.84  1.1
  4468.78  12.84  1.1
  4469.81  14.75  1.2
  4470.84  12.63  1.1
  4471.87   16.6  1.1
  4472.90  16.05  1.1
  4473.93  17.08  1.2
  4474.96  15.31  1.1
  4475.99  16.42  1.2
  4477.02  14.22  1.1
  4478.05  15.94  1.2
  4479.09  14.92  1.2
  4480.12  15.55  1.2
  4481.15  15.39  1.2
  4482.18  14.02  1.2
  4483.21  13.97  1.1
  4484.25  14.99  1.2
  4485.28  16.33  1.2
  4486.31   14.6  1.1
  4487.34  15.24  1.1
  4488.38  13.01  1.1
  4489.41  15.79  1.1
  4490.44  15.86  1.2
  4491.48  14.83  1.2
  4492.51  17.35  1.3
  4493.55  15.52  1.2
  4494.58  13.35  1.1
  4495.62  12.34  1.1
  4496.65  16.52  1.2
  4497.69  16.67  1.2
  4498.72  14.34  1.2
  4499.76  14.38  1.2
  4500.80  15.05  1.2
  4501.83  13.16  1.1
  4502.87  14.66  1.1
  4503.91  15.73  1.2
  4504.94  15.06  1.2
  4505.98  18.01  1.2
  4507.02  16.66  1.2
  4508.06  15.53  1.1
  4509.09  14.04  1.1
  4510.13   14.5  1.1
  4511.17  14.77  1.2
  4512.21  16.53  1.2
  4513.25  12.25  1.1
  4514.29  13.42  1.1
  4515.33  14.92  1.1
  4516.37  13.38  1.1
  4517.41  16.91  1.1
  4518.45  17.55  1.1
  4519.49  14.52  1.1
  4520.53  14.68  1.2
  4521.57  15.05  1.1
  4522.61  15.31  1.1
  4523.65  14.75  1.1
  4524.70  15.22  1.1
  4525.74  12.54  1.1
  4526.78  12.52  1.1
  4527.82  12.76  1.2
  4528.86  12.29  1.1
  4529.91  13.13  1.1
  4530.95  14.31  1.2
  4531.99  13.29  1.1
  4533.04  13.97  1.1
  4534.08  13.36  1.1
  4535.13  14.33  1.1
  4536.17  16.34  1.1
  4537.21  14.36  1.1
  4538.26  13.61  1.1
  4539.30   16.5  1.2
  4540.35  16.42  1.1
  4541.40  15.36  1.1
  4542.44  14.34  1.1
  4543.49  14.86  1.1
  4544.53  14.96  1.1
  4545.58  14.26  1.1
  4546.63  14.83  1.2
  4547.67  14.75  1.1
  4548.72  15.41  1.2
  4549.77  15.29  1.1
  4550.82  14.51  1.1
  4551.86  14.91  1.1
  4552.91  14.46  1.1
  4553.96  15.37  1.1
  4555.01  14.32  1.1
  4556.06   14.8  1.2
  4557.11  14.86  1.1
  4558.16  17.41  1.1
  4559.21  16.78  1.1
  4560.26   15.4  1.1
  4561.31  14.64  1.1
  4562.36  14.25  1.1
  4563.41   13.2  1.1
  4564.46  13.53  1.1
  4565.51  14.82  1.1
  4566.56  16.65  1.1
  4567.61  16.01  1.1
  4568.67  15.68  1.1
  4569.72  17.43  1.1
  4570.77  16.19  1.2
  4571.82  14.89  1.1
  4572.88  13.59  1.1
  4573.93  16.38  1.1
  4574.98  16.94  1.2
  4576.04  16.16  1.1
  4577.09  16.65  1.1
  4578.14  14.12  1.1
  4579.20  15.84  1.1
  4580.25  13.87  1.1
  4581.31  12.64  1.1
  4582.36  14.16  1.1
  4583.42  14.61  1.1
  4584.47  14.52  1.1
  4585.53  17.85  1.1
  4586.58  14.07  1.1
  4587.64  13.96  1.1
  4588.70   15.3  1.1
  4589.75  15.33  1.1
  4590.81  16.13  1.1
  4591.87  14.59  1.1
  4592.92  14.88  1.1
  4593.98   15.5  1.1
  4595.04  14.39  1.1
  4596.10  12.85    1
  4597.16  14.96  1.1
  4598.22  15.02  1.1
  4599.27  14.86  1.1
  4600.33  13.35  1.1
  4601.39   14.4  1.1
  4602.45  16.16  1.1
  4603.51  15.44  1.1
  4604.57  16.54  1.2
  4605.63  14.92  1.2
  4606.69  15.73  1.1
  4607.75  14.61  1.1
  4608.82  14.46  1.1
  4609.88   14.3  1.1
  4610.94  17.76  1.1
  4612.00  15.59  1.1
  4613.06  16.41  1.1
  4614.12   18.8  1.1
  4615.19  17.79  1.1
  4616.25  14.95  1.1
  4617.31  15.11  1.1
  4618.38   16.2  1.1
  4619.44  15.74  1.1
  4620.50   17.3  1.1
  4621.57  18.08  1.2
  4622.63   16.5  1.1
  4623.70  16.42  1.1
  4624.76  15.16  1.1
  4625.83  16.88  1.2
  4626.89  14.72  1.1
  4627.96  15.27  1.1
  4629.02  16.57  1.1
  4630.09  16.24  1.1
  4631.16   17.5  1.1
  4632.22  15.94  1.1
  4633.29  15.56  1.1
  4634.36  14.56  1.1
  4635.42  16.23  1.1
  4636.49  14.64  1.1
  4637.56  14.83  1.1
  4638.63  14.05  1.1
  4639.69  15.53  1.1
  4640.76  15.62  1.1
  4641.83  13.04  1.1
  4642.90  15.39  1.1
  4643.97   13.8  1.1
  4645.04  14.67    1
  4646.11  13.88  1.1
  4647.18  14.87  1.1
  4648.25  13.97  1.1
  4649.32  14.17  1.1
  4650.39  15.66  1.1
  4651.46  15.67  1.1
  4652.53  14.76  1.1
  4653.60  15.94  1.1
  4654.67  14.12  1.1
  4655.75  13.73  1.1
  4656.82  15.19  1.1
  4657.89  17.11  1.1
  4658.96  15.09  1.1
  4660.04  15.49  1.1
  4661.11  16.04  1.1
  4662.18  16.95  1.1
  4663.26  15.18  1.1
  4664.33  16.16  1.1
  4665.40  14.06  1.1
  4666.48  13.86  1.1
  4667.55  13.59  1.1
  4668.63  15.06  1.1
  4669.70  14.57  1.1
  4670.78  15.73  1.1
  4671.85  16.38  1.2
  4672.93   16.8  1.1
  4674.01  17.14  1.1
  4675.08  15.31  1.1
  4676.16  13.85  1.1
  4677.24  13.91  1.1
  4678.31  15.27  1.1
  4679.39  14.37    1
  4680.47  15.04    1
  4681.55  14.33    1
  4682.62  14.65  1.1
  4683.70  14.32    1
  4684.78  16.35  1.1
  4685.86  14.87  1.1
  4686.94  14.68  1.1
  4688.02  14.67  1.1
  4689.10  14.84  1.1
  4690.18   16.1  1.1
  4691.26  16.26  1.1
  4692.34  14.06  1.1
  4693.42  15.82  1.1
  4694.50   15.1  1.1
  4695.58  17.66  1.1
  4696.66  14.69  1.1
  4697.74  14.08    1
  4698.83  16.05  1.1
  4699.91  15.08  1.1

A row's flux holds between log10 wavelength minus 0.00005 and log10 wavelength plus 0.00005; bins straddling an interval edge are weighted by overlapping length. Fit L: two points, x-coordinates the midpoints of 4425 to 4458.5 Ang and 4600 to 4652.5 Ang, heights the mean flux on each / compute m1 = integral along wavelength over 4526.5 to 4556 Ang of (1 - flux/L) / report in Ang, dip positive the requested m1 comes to 0.5 Ang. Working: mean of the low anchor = 13.8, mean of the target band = 14.5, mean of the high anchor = 15.5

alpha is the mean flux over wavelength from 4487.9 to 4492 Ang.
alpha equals 14.9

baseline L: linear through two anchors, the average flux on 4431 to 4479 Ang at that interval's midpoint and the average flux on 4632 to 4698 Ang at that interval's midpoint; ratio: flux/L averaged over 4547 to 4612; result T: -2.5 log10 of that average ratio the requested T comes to -0.03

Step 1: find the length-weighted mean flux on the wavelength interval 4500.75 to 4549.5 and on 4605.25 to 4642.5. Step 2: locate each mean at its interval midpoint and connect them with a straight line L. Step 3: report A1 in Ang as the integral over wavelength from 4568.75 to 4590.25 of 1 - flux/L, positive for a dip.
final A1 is 0.1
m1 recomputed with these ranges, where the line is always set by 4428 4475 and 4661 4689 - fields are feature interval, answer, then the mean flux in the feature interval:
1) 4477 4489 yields -0.7 Ang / 14.9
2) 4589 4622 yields -1.8 Ang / 15.5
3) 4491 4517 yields -1.3 Ang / 14.9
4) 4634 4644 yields 0.1 Ang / 14.8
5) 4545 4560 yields -0.7 Ang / 15.1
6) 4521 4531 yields 0.4 Ang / 13.8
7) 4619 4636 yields -1.5 Ang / 16.2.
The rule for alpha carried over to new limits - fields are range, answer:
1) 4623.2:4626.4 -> 16.2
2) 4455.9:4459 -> 13.2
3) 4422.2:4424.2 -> 13.3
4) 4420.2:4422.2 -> 14.8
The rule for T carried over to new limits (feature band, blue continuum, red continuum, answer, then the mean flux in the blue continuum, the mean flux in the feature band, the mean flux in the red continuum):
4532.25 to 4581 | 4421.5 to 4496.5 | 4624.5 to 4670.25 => -0.03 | 14.2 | 15.1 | 15.1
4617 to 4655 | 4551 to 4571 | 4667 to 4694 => -0.02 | 15.3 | 15.4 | 15.1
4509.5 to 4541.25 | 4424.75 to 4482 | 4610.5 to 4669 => 0.01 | 14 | 14.5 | 15.5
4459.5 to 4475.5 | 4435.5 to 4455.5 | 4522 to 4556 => 0.01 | 14.1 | 14.1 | 14.5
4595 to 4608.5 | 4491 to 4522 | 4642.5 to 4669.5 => 0.01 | 15.1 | 14.9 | 15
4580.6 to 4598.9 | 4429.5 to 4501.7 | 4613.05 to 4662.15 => 0.03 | 14.3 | 14.7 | 15.6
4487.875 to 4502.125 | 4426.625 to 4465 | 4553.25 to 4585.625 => -0.04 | 13.7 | 14.9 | 15.2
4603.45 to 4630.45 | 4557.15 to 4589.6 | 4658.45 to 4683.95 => -0.06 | 15.2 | 16.1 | 15.1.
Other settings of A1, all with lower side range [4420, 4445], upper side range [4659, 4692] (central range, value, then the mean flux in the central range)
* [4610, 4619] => -1.0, 16.5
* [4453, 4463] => 0.4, 13.5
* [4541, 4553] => -0.3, 14.8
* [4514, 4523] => -0.5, 15.1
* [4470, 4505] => -2.3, 15.1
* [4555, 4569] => -0.6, 15.2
